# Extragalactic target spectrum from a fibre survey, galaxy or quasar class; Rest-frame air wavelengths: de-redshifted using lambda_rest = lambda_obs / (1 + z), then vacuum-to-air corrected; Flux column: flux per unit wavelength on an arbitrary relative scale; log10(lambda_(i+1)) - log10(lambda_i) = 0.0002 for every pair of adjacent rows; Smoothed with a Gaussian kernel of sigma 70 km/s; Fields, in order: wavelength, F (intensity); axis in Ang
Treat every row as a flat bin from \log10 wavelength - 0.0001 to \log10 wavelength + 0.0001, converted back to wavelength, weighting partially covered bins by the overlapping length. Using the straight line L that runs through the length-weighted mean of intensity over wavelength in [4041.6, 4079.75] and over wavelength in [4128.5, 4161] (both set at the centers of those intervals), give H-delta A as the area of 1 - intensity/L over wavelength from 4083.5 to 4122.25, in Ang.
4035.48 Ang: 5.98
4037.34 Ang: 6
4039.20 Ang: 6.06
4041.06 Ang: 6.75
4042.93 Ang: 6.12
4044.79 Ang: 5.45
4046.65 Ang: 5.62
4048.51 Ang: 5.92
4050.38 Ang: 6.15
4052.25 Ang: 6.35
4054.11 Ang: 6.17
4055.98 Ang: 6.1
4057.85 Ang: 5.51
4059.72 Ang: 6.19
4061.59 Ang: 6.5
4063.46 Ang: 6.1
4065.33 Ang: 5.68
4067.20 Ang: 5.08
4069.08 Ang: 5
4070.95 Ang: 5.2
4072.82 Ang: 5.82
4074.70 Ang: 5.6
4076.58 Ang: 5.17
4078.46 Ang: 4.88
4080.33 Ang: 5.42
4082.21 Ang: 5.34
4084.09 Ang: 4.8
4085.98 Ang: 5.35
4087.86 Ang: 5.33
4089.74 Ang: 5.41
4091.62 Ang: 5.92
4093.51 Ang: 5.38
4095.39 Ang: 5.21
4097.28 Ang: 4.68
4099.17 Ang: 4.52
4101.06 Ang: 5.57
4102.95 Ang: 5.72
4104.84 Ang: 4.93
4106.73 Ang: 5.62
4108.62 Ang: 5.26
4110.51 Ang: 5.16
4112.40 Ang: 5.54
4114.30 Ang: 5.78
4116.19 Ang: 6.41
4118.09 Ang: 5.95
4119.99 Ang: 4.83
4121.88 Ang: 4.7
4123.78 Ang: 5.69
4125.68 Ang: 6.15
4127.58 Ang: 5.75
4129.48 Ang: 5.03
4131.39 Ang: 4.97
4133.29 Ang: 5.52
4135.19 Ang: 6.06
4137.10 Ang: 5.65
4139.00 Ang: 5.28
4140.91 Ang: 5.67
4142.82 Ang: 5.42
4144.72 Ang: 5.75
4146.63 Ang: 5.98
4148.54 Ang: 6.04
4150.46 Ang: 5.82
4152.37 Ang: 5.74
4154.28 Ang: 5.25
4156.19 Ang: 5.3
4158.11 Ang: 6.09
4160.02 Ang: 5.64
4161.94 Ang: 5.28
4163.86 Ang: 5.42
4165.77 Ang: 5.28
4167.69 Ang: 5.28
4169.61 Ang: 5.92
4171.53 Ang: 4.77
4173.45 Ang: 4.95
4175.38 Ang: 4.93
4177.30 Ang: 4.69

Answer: 2.17 Ang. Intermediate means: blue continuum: 5.74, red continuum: 5.6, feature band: 5.35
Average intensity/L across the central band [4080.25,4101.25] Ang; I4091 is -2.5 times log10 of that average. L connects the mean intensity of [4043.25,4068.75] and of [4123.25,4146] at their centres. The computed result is 0.11 mag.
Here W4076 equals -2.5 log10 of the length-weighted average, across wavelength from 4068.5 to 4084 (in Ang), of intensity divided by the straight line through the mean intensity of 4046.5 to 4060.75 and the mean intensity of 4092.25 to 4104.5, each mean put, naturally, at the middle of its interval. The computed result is 0.06 mag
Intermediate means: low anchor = 6.02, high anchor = 5.18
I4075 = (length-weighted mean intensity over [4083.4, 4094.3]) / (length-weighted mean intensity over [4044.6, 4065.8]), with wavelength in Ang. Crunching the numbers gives 0.9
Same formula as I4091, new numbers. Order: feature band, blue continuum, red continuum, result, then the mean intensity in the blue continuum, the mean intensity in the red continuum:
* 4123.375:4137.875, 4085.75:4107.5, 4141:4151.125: 0.01 mag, 5.3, 5.79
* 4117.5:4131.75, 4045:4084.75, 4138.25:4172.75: 0.04 mag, 5.65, 5.55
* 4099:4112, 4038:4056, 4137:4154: 0.10 mag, 6.06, 5.69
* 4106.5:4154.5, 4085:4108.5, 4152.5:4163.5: -0.03 mag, 5.3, 5.52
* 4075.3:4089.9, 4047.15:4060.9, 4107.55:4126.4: 0.12 mag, 6.05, 5.54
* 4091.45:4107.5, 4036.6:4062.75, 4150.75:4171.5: 0.11 mag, 6.06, 5.5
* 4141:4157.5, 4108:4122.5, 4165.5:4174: -0.07 mag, 5.48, 5.25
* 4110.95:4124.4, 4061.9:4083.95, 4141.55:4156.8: 0.00 mag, 5.4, 5.67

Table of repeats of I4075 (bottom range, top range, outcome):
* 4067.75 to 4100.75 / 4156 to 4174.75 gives 1.03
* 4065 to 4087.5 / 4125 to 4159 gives 1.07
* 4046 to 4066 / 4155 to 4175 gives 0.89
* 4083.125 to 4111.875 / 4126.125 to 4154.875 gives 1.07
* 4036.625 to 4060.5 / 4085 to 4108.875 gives 0.88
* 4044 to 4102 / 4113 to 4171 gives 1.01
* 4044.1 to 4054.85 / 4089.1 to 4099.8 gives 0.87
